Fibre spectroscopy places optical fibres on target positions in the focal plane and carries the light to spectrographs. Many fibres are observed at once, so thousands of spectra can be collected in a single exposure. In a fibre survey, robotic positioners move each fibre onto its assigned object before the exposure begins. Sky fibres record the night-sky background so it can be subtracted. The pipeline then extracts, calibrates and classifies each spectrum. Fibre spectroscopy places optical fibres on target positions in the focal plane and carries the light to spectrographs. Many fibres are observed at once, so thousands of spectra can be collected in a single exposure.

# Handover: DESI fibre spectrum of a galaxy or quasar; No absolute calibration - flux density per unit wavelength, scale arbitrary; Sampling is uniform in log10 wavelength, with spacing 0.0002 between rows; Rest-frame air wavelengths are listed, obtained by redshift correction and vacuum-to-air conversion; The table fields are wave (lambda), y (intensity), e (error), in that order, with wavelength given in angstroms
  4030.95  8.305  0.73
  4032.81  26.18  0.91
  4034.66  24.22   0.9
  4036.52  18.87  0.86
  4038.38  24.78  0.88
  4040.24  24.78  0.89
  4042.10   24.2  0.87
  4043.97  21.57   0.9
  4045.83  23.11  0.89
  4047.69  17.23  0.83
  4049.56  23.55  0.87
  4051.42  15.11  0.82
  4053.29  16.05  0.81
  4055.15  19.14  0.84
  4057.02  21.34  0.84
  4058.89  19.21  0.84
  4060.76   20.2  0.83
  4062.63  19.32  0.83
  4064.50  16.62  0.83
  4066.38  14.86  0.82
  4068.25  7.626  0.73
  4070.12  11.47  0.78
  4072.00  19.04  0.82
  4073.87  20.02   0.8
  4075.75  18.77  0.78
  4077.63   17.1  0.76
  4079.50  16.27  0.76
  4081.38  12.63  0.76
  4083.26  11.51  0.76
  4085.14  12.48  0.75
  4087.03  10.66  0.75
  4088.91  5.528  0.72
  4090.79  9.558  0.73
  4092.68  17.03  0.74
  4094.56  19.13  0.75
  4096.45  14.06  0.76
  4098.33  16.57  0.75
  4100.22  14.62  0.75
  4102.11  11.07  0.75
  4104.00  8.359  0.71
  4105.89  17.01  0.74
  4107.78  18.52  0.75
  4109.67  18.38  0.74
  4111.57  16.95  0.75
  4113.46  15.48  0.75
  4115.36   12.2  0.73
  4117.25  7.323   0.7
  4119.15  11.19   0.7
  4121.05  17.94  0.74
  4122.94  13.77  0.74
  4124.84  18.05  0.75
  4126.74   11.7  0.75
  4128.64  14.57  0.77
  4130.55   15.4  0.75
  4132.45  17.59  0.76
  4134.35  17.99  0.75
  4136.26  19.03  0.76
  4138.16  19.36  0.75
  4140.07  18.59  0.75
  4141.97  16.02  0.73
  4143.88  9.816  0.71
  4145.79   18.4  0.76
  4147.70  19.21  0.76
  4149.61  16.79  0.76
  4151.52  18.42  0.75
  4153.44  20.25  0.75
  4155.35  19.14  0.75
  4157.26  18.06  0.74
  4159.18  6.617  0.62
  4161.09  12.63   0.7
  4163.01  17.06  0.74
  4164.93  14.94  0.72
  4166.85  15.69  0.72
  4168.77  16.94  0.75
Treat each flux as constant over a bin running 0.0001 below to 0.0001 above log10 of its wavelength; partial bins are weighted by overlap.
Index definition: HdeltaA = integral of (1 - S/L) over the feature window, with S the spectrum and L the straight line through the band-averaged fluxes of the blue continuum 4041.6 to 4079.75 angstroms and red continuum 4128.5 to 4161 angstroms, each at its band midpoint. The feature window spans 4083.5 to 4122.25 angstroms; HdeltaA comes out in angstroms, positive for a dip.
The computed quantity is 8.3 angstroms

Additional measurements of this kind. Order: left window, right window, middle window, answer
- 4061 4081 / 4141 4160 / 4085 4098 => 2.71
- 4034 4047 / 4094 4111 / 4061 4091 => 7.15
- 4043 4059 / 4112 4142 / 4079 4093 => 4.82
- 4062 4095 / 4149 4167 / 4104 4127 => 0.55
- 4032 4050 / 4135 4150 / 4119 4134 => 2.25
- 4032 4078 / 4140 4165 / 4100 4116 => 2.54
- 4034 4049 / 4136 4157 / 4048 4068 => 3.23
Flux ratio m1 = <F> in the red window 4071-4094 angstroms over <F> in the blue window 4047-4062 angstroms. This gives 0.75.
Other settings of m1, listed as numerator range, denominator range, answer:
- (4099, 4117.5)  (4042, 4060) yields 0.72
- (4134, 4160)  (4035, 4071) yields 0.90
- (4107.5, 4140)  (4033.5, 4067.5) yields 0.77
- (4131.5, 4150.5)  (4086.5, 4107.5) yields 1.30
